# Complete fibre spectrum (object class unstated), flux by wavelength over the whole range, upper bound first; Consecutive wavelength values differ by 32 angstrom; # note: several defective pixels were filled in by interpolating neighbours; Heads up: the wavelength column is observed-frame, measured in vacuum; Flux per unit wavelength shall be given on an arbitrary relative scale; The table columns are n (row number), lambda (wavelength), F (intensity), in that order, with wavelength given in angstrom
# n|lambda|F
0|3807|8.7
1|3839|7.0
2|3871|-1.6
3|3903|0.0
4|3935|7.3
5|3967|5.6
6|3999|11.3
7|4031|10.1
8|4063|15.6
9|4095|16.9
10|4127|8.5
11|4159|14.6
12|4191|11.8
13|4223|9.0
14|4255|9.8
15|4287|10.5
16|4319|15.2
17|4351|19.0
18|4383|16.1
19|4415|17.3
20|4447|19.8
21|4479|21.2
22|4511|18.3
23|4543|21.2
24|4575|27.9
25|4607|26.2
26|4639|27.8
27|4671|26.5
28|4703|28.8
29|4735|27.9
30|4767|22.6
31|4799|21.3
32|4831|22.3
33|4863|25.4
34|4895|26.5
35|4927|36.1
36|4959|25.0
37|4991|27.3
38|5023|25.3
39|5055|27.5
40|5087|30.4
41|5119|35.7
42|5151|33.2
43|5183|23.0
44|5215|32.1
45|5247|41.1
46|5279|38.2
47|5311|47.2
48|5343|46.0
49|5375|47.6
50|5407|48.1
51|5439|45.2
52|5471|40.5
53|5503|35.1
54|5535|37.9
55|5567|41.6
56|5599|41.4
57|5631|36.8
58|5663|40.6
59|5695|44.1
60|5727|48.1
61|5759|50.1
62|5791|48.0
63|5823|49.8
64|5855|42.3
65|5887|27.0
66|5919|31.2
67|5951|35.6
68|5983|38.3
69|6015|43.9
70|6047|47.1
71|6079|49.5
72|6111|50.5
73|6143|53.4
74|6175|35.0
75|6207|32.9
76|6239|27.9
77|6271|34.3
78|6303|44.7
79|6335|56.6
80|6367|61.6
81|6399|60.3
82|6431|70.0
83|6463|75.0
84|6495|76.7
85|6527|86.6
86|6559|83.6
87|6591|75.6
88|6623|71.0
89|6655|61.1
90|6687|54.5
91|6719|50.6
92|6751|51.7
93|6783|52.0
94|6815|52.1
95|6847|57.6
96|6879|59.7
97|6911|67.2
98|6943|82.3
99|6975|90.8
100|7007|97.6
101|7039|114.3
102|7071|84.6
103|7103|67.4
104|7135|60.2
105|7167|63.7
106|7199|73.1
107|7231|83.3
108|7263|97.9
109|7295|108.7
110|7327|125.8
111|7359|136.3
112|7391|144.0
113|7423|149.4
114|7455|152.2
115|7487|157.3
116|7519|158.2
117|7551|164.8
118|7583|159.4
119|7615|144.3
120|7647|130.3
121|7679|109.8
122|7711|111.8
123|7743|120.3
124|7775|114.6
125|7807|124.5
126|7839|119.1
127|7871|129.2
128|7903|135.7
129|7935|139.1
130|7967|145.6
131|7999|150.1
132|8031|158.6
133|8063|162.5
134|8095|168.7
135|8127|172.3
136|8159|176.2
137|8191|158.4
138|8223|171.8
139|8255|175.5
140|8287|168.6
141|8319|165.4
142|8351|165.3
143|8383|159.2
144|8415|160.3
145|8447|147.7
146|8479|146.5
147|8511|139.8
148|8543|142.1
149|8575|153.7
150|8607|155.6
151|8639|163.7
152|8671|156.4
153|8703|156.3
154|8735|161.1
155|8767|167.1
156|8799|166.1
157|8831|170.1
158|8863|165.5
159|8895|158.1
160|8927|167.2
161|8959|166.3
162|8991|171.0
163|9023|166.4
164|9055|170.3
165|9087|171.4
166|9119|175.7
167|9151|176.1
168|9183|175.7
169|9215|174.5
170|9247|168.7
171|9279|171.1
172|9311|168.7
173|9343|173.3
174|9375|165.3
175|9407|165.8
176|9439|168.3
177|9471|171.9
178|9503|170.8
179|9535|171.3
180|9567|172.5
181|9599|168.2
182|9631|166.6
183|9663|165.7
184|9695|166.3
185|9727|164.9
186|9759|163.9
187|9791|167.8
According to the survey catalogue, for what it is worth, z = 0.00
